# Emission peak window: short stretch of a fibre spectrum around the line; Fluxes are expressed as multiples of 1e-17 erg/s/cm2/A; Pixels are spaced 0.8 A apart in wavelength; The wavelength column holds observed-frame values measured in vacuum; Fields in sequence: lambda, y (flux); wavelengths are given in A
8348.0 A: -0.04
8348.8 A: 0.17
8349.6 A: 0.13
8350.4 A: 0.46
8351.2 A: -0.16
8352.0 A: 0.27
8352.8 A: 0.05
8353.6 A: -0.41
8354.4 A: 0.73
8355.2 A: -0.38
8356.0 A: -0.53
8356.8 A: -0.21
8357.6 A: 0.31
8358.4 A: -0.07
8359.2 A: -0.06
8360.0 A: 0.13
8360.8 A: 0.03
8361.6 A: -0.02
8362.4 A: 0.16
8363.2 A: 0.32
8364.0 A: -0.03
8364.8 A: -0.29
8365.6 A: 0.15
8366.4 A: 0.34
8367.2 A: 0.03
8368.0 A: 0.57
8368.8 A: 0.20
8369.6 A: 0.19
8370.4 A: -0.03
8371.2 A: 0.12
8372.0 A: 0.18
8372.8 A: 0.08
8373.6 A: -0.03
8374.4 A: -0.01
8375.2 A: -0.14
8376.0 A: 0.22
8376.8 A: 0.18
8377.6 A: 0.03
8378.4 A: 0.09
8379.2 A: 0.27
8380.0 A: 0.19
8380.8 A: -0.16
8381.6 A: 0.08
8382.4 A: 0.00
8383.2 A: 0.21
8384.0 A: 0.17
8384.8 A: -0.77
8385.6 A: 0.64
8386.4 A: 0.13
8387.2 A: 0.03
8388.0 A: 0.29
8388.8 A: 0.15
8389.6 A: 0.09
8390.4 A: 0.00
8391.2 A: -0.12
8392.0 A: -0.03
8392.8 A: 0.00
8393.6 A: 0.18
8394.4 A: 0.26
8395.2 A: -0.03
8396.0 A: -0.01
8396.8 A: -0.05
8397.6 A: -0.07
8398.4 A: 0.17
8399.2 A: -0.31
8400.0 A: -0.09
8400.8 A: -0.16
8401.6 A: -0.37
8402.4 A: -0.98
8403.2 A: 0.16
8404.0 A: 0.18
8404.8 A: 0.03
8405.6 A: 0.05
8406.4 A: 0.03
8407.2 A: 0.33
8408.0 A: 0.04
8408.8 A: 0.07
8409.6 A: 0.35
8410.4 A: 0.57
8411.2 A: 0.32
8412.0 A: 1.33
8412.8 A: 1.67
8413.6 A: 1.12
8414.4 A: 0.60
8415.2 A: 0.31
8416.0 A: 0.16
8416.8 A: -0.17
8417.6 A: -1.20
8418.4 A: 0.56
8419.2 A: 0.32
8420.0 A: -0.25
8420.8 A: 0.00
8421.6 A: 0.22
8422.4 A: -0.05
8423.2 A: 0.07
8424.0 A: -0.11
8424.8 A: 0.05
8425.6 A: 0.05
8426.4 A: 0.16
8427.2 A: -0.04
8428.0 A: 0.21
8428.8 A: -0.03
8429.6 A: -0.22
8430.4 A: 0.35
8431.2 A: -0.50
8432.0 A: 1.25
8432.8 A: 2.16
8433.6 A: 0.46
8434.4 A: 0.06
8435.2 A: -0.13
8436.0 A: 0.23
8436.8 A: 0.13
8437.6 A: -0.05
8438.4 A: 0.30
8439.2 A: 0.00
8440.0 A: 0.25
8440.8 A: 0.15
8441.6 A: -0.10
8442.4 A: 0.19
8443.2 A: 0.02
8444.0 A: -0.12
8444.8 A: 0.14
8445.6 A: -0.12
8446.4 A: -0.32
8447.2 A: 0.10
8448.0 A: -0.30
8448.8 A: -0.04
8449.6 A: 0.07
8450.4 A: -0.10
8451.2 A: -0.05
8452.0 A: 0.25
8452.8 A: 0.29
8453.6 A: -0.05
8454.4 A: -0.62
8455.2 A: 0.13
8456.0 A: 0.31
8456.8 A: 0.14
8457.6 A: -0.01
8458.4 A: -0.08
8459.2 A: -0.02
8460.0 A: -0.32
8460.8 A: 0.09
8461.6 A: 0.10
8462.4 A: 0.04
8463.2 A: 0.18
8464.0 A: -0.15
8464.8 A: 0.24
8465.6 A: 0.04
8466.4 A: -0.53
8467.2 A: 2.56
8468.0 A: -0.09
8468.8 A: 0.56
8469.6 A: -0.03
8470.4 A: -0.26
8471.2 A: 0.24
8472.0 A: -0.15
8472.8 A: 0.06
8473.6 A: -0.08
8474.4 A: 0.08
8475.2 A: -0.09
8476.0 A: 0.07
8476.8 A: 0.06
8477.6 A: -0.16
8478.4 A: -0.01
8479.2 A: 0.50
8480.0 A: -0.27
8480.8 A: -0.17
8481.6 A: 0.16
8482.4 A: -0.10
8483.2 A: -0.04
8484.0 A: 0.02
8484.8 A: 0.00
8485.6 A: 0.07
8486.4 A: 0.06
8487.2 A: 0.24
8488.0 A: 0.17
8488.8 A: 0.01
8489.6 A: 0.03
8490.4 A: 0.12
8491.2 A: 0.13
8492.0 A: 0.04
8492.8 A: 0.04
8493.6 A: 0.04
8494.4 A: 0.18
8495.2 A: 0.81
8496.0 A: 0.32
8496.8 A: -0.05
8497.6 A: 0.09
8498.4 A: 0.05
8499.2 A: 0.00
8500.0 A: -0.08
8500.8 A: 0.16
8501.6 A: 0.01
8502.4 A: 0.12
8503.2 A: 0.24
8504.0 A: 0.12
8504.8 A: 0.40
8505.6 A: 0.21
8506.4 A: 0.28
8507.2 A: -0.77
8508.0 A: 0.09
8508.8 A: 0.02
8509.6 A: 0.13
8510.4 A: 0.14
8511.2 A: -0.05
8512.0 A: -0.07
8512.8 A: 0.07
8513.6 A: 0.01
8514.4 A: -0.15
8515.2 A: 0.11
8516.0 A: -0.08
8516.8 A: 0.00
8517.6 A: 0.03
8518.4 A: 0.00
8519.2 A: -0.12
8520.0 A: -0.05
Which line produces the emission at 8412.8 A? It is H-beta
